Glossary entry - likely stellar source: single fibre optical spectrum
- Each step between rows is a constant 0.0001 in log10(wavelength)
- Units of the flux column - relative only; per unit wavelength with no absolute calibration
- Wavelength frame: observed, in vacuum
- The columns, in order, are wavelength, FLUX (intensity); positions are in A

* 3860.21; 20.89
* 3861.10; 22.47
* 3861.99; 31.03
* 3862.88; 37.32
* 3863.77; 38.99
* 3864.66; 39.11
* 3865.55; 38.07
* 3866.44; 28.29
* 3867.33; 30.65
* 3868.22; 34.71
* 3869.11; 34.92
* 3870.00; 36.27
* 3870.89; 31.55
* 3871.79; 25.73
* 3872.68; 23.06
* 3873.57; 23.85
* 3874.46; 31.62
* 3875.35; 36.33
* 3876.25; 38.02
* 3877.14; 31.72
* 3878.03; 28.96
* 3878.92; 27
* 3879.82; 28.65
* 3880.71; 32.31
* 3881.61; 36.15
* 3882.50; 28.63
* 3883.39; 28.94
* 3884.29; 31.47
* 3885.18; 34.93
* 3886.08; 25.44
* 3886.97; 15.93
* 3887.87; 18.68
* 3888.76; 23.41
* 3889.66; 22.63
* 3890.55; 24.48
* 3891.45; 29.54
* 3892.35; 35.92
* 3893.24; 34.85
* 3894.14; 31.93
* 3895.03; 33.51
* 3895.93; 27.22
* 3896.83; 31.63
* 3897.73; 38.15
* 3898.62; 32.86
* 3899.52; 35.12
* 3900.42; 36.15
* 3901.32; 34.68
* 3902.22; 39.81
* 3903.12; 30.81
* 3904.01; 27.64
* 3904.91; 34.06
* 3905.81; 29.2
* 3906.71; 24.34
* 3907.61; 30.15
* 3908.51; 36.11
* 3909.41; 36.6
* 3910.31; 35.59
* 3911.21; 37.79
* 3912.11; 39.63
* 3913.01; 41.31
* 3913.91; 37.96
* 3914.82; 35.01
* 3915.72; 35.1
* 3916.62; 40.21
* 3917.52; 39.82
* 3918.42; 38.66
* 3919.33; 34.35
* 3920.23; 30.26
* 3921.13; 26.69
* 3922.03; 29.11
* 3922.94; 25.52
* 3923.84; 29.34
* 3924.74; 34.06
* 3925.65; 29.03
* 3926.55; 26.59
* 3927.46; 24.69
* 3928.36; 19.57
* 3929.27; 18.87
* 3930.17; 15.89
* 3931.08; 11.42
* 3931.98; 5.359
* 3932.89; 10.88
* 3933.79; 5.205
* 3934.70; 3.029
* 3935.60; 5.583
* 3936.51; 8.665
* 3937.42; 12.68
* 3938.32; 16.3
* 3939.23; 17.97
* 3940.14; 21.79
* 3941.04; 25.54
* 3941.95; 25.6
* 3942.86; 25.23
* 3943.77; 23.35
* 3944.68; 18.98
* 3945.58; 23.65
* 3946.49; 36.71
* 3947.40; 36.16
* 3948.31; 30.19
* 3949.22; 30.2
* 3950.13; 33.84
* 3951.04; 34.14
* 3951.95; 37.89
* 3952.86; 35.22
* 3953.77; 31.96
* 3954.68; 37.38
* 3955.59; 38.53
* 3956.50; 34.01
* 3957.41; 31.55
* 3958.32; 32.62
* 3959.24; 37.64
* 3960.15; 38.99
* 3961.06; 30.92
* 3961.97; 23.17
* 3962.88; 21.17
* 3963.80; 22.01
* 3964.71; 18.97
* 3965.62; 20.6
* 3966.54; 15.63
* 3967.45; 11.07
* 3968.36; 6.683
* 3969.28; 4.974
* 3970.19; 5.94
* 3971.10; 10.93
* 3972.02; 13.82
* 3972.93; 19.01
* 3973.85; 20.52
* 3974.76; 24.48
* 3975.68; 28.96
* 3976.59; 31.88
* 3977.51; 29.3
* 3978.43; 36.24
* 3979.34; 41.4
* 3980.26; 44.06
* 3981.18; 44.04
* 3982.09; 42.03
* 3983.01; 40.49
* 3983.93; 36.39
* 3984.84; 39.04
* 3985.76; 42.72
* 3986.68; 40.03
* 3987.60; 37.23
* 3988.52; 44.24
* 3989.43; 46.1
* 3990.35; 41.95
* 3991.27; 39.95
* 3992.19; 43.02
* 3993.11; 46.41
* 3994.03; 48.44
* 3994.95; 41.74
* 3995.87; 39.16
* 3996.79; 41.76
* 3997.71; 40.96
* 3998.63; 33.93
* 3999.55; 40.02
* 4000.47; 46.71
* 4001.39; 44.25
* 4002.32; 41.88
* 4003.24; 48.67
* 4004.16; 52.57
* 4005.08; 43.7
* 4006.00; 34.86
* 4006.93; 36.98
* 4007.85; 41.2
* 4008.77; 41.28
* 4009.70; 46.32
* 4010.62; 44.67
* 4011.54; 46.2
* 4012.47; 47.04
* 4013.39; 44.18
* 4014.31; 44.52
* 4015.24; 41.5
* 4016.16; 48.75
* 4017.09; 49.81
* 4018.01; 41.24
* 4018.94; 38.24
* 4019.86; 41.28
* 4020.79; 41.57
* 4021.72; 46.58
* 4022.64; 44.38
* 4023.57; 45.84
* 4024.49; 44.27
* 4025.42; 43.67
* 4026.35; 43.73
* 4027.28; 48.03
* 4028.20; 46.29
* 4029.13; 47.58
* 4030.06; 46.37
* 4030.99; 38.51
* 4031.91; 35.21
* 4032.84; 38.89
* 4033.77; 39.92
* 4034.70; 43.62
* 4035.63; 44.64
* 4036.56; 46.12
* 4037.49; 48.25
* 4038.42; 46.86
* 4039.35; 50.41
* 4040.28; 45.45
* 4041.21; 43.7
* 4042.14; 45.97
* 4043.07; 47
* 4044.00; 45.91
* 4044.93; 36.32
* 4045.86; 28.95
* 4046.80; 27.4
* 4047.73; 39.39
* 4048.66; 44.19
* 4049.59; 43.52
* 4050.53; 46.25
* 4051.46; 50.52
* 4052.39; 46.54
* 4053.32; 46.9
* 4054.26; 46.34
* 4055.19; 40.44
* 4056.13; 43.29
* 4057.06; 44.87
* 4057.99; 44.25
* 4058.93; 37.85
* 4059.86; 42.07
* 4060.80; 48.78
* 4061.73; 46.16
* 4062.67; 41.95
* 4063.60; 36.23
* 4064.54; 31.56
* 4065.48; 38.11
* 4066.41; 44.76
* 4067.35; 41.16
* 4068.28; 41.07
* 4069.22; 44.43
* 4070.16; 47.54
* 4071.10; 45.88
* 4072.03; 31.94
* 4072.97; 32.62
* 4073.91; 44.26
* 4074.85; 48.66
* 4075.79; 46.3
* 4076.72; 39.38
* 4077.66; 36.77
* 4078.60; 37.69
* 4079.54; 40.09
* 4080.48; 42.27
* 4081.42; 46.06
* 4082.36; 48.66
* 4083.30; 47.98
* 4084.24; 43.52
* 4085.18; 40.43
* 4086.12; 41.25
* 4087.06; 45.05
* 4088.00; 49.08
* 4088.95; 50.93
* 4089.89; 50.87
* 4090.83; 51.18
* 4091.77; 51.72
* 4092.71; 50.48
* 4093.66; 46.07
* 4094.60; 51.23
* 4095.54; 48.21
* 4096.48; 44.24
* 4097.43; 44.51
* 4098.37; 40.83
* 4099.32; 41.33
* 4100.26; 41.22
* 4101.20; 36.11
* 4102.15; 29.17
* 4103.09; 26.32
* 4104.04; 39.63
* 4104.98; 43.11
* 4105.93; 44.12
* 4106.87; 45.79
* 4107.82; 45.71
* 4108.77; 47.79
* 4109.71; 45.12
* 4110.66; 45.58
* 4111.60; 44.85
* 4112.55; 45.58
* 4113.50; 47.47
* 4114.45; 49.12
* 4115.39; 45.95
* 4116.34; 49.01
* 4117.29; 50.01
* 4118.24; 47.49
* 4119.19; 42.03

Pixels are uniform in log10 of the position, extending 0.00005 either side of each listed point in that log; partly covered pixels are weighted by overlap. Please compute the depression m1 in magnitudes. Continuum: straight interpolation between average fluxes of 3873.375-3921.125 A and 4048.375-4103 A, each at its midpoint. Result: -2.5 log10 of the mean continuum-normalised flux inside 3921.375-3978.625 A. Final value 0.46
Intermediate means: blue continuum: 32.2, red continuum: 43.4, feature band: 23.2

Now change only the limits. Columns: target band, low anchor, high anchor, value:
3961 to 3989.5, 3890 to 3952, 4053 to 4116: 0.20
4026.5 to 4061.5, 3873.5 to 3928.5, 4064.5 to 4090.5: -0.07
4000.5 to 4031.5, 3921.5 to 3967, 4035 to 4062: -0.17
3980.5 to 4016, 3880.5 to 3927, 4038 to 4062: -0.09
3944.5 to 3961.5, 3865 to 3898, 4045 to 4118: 0.05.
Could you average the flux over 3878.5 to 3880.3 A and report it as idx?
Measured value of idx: 27.9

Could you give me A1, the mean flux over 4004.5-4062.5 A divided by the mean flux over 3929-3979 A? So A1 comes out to 1.91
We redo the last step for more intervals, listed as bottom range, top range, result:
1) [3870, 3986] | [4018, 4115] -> 1.54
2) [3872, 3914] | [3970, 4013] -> 1.23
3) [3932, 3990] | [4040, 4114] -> 1.61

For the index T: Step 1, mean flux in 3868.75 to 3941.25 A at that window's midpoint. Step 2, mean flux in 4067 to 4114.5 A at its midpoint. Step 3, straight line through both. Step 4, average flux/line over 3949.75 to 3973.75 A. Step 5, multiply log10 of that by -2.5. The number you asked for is 0.30 mag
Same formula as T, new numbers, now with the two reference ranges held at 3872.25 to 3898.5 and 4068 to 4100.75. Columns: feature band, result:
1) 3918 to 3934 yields 0.359 mag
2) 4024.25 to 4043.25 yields -0.098 mag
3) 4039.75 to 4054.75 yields -0.030 mag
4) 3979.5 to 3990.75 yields -0.126 mag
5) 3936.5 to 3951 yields 0.336 mag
